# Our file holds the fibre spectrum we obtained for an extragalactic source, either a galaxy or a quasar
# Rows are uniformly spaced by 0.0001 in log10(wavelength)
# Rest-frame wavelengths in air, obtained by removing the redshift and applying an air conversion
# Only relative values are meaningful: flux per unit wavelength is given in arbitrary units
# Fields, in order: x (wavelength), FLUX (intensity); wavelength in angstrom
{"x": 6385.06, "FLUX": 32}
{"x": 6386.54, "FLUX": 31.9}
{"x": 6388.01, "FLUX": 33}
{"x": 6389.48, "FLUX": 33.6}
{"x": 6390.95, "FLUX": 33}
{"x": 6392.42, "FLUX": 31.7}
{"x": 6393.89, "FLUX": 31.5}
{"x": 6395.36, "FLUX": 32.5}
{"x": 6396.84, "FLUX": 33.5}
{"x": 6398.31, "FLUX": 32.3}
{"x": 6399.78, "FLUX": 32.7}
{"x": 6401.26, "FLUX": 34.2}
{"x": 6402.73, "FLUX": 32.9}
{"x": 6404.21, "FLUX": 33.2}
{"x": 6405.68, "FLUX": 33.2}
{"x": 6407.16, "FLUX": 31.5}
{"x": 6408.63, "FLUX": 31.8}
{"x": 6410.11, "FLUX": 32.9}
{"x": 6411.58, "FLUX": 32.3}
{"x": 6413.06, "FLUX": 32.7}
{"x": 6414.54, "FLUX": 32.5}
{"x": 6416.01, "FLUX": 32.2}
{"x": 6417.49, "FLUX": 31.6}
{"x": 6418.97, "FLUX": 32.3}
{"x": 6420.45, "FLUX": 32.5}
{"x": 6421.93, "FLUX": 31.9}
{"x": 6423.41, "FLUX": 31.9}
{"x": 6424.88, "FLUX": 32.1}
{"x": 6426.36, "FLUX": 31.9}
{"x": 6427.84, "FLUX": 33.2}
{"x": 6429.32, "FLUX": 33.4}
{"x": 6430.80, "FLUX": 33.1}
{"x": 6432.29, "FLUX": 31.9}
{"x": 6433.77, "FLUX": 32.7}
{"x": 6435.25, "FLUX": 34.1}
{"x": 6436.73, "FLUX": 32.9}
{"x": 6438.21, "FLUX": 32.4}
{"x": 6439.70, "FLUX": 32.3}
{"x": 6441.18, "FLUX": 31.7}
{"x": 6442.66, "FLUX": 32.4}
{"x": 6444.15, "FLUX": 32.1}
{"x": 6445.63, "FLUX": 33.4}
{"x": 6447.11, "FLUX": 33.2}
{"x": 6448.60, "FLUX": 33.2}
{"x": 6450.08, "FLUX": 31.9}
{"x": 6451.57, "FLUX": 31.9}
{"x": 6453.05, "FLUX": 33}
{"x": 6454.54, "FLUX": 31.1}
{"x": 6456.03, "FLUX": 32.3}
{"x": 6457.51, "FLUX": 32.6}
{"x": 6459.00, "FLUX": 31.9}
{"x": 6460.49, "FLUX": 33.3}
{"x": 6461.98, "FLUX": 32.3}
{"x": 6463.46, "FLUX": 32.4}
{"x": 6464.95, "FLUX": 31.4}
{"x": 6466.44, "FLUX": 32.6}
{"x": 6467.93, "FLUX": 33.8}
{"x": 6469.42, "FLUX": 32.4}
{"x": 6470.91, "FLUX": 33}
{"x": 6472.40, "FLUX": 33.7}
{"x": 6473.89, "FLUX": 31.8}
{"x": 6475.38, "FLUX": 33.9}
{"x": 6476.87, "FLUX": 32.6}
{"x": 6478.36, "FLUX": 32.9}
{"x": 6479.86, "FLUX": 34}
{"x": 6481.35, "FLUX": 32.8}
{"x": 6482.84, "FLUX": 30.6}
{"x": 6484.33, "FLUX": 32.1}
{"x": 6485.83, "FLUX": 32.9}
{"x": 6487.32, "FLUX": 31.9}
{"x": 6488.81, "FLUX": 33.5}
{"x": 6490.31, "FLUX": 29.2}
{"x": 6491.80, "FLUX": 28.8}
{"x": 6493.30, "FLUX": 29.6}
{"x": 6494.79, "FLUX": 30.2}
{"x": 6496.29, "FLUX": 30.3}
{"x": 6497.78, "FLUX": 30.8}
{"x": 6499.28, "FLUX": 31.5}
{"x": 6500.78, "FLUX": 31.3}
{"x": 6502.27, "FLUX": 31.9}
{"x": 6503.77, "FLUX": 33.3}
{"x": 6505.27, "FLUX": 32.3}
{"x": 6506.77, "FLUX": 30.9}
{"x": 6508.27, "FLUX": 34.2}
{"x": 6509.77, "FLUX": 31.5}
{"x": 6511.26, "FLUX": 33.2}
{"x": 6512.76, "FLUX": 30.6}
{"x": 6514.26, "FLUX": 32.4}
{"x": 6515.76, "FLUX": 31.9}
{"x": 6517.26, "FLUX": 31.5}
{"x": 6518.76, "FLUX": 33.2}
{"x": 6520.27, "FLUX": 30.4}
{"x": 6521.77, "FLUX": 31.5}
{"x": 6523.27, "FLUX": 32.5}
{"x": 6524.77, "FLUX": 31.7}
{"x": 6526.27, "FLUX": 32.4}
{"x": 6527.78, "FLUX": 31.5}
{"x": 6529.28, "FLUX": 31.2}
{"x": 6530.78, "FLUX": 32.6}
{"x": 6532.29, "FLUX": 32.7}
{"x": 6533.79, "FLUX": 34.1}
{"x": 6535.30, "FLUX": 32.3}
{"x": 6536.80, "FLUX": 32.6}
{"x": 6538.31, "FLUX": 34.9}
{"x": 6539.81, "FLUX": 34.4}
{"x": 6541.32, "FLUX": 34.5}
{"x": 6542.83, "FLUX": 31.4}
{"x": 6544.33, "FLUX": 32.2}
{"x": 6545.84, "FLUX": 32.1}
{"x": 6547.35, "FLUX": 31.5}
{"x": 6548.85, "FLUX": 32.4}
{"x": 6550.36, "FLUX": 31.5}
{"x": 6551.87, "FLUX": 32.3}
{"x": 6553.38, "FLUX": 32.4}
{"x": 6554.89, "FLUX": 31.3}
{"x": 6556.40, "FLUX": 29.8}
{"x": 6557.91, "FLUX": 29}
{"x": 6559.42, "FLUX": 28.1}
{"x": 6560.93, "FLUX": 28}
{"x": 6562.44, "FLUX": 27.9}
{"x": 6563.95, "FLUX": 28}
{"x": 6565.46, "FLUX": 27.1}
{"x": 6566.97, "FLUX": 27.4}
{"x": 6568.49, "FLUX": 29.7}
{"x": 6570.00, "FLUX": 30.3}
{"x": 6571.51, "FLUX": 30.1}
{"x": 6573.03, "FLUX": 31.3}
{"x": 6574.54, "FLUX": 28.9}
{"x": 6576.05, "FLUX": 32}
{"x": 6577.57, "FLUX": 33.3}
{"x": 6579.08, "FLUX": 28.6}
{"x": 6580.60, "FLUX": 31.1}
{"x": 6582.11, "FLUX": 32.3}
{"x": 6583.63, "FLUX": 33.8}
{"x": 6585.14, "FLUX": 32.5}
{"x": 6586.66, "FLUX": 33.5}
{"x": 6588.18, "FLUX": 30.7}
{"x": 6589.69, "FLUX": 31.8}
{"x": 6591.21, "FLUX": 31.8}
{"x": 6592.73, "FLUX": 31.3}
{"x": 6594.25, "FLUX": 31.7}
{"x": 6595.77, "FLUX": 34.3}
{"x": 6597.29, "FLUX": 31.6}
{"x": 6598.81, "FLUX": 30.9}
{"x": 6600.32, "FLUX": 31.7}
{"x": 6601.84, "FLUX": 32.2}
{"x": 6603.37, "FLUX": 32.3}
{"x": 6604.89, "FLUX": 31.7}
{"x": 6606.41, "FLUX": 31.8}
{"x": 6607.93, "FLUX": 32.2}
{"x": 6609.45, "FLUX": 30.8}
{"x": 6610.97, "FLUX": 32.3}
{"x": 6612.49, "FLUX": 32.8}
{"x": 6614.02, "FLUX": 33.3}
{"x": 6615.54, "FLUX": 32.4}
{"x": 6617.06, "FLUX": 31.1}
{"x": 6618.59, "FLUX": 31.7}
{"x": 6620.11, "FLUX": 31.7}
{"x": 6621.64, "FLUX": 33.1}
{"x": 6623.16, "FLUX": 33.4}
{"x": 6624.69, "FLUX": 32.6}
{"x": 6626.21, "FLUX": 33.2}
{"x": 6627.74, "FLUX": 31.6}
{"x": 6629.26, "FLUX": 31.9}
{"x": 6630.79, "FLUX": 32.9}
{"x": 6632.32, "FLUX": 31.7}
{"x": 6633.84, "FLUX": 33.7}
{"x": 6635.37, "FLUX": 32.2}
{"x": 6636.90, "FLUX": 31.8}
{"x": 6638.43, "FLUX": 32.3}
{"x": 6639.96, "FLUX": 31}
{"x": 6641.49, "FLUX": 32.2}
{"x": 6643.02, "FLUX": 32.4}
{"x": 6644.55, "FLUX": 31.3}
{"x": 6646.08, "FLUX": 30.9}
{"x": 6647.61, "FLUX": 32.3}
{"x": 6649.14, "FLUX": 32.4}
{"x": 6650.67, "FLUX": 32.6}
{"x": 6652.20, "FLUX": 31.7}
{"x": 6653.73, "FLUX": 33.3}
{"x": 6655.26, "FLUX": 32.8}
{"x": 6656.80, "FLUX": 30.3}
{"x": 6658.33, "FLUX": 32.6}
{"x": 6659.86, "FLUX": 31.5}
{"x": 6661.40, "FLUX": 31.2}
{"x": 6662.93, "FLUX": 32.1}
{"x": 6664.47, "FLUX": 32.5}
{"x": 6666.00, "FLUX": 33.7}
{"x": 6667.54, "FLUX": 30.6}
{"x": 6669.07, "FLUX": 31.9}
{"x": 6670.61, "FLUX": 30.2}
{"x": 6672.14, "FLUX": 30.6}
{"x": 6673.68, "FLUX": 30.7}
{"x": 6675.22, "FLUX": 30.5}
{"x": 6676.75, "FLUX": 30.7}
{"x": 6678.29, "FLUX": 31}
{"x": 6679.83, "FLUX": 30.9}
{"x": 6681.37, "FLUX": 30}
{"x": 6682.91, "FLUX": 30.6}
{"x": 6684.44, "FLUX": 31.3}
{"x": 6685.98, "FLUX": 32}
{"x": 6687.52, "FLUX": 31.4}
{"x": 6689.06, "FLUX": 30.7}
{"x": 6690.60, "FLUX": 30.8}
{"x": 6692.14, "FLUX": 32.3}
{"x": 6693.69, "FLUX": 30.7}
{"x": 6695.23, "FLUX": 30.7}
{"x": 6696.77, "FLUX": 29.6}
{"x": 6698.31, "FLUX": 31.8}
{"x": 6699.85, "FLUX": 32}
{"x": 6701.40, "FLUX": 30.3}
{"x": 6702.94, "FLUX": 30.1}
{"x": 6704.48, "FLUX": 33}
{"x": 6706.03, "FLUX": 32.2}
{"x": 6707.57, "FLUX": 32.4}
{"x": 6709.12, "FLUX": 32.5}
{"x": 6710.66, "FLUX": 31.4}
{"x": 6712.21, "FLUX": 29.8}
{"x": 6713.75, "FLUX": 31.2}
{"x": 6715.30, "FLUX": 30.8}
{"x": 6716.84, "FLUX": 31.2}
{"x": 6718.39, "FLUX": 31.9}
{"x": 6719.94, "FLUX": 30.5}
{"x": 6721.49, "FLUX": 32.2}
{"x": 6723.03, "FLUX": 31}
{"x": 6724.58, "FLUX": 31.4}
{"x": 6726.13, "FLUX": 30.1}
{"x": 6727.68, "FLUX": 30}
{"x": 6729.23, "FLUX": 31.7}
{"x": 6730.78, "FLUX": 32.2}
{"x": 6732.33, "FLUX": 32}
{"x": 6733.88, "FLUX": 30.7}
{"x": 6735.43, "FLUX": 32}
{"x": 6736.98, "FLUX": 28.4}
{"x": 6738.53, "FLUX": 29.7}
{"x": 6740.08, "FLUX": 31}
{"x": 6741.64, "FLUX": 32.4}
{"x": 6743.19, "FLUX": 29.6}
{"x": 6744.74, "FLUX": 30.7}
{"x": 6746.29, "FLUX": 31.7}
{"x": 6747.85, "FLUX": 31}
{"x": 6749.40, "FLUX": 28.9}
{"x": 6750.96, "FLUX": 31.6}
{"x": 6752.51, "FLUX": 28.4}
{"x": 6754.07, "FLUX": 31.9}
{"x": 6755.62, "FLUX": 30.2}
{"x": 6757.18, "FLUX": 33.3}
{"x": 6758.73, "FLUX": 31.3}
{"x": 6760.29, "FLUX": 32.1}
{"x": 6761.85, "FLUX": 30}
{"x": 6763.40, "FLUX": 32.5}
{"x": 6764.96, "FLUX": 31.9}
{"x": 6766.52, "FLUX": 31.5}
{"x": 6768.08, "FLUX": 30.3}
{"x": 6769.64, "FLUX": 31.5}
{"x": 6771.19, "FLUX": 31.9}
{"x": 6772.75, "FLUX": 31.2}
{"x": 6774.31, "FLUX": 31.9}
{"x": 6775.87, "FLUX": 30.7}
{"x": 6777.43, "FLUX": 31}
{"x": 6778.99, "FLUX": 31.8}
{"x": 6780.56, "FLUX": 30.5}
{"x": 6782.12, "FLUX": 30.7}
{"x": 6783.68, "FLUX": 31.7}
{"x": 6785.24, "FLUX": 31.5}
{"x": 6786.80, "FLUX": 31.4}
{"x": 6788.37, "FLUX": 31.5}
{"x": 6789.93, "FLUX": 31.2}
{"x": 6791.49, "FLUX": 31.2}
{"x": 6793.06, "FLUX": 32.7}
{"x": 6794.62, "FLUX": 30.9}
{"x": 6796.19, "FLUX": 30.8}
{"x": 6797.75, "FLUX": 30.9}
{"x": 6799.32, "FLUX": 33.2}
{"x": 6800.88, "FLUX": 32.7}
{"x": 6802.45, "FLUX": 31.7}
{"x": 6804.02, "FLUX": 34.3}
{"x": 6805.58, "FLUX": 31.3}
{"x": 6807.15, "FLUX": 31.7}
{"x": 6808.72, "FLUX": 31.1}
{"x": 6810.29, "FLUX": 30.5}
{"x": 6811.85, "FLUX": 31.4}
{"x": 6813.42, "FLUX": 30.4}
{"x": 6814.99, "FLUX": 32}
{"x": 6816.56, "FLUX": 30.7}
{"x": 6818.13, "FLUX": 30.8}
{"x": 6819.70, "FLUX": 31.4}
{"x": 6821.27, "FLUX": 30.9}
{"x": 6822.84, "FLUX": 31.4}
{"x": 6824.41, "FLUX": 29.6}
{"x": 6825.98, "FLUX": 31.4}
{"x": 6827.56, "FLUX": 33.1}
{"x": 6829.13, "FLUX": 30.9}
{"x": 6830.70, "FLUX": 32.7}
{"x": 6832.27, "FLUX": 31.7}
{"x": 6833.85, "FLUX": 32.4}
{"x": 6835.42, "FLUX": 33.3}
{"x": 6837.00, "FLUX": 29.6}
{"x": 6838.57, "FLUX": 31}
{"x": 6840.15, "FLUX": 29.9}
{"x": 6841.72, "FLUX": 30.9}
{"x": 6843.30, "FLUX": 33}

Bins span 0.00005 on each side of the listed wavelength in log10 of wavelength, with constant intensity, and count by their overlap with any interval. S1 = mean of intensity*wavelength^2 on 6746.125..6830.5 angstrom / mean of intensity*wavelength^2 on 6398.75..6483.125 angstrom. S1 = 1.07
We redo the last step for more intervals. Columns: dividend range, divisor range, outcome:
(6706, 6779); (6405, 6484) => 1.05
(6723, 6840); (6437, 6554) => 1.06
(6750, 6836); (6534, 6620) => 1.07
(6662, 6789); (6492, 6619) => 1.04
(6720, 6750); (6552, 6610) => 1.05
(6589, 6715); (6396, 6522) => 1.04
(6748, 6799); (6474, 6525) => 1.07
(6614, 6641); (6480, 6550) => 1.04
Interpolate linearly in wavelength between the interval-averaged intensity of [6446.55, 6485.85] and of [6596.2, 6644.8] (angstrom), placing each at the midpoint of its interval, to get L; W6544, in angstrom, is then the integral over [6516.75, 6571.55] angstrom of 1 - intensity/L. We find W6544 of 1.84 angstrom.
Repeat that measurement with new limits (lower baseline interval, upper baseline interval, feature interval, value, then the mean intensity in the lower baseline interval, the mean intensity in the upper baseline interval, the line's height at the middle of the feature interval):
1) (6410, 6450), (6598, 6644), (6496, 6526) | 0.46 angstrom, 32.5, 32.2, 32.4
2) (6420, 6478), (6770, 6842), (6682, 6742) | 1.07 angstrom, 32.6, 31.4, 31.7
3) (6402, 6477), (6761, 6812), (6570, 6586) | 0.38 angstrom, 32.5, 31.5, 32.1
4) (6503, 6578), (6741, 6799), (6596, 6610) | -0.19 angstrom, 31.4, 31.2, 31.4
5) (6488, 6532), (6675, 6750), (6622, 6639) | -0.67 angstrom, 31.6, 31.1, 31.3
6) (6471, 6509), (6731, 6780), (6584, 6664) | -1.59 angstrom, 31.9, 31.1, 31.5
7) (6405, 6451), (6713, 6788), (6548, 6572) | 1.66 angstrom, 32.5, 31.1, 31.9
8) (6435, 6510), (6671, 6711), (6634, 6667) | -0.77 angstrom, 32.2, 31.2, 31.3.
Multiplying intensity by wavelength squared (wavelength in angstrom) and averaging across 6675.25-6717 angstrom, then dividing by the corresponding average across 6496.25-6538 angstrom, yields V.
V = 1.03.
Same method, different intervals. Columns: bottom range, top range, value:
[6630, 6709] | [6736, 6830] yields 1.02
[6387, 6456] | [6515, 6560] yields 1.02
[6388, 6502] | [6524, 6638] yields 1.02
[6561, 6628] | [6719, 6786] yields 1.04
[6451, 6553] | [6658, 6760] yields 1.03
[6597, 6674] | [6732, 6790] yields 1.01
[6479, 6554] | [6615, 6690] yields 1.03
